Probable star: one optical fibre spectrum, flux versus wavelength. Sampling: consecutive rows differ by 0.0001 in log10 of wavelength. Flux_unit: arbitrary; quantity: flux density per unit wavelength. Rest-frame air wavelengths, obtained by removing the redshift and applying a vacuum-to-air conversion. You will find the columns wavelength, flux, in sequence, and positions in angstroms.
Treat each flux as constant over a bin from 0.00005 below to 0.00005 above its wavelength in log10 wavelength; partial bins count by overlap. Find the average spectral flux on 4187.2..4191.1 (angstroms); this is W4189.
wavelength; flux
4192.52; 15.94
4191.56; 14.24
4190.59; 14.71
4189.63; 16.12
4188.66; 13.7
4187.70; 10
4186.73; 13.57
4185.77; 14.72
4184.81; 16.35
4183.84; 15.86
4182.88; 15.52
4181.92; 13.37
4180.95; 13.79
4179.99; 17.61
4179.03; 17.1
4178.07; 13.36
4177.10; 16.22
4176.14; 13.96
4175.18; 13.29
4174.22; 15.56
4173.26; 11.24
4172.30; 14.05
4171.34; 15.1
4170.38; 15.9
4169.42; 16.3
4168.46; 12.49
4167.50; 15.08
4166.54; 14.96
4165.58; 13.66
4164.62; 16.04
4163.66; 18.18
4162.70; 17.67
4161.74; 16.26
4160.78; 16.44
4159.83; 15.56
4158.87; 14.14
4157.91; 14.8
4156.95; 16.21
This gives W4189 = 13.6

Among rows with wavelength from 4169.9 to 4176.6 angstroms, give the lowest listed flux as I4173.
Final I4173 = 11.24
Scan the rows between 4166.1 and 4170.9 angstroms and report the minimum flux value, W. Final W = 12.49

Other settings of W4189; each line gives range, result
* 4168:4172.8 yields 14.8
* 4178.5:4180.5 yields 17.3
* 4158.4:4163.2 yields 16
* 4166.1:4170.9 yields 14.9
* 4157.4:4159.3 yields 14.5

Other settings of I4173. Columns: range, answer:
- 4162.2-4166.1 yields 13.66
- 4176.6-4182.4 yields 13.36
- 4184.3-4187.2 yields 13.57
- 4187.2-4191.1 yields 10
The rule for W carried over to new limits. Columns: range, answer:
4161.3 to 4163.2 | 16.26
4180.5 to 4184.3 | 13.37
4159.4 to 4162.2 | 15.56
